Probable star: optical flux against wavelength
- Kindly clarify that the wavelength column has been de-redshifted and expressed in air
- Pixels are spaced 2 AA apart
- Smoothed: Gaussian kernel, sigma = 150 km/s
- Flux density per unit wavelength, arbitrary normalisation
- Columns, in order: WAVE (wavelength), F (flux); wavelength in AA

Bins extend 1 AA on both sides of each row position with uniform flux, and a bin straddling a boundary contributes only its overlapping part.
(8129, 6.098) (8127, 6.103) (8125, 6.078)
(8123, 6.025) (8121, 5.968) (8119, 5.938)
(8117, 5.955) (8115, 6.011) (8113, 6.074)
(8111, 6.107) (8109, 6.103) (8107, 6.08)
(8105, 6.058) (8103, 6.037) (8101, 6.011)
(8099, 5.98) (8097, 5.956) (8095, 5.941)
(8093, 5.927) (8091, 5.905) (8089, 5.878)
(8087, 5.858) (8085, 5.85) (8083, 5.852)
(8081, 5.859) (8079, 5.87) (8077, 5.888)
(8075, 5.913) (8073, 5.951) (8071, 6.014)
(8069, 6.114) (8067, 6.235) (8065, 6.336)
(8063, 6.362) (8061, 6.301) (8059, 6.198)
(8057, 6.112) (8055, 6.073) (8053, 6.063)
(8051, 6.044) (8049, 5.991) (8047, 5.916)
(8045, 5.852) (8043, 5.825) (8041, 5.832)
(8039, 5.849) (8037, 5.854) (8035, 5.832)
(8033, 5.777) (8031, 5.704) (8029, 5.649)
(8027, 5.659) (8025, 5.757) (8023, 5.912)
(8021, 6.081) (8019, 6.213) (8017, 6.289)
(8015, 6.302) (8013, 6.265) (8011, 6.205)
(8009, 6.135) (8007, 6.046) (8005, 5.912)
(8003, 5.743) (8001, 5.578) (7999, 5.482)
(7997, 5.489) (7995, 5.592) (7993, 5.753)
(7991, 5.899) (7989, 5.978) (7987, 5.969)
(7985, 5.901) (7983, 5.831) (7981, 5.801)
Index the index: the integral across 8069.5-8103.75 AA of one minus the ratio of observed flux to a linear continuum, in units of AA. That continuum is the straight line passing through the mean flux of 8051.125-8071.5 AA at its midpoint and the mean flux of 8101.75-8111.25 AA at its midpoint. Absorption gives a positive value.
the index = 1.1 AA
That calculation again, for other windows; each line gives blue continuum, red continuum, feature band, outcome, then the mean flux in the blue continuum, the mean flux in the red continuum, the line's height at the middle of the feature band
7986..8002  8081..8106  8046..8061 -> -0.6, 5.72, 5.93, 5.85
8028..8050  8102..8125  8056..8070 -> -0.8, 5.83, 6.03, 5.89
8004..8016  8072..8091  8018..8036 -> 0.7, 6.14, 5.88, 6.08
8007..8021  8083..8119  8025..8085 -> 1.4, 6.21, 5.98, 6.1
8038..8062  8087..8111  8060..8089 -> -0.1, 6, 5.99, 6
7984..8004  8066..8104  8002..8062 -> -1.6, 5.74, 5.95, 5.83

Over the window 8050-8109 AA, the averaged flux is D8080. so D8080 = 6.02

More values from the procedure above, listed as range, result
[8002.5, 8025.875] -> 6.08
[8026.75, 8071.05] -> 5.99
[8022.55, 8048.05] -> 5.8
